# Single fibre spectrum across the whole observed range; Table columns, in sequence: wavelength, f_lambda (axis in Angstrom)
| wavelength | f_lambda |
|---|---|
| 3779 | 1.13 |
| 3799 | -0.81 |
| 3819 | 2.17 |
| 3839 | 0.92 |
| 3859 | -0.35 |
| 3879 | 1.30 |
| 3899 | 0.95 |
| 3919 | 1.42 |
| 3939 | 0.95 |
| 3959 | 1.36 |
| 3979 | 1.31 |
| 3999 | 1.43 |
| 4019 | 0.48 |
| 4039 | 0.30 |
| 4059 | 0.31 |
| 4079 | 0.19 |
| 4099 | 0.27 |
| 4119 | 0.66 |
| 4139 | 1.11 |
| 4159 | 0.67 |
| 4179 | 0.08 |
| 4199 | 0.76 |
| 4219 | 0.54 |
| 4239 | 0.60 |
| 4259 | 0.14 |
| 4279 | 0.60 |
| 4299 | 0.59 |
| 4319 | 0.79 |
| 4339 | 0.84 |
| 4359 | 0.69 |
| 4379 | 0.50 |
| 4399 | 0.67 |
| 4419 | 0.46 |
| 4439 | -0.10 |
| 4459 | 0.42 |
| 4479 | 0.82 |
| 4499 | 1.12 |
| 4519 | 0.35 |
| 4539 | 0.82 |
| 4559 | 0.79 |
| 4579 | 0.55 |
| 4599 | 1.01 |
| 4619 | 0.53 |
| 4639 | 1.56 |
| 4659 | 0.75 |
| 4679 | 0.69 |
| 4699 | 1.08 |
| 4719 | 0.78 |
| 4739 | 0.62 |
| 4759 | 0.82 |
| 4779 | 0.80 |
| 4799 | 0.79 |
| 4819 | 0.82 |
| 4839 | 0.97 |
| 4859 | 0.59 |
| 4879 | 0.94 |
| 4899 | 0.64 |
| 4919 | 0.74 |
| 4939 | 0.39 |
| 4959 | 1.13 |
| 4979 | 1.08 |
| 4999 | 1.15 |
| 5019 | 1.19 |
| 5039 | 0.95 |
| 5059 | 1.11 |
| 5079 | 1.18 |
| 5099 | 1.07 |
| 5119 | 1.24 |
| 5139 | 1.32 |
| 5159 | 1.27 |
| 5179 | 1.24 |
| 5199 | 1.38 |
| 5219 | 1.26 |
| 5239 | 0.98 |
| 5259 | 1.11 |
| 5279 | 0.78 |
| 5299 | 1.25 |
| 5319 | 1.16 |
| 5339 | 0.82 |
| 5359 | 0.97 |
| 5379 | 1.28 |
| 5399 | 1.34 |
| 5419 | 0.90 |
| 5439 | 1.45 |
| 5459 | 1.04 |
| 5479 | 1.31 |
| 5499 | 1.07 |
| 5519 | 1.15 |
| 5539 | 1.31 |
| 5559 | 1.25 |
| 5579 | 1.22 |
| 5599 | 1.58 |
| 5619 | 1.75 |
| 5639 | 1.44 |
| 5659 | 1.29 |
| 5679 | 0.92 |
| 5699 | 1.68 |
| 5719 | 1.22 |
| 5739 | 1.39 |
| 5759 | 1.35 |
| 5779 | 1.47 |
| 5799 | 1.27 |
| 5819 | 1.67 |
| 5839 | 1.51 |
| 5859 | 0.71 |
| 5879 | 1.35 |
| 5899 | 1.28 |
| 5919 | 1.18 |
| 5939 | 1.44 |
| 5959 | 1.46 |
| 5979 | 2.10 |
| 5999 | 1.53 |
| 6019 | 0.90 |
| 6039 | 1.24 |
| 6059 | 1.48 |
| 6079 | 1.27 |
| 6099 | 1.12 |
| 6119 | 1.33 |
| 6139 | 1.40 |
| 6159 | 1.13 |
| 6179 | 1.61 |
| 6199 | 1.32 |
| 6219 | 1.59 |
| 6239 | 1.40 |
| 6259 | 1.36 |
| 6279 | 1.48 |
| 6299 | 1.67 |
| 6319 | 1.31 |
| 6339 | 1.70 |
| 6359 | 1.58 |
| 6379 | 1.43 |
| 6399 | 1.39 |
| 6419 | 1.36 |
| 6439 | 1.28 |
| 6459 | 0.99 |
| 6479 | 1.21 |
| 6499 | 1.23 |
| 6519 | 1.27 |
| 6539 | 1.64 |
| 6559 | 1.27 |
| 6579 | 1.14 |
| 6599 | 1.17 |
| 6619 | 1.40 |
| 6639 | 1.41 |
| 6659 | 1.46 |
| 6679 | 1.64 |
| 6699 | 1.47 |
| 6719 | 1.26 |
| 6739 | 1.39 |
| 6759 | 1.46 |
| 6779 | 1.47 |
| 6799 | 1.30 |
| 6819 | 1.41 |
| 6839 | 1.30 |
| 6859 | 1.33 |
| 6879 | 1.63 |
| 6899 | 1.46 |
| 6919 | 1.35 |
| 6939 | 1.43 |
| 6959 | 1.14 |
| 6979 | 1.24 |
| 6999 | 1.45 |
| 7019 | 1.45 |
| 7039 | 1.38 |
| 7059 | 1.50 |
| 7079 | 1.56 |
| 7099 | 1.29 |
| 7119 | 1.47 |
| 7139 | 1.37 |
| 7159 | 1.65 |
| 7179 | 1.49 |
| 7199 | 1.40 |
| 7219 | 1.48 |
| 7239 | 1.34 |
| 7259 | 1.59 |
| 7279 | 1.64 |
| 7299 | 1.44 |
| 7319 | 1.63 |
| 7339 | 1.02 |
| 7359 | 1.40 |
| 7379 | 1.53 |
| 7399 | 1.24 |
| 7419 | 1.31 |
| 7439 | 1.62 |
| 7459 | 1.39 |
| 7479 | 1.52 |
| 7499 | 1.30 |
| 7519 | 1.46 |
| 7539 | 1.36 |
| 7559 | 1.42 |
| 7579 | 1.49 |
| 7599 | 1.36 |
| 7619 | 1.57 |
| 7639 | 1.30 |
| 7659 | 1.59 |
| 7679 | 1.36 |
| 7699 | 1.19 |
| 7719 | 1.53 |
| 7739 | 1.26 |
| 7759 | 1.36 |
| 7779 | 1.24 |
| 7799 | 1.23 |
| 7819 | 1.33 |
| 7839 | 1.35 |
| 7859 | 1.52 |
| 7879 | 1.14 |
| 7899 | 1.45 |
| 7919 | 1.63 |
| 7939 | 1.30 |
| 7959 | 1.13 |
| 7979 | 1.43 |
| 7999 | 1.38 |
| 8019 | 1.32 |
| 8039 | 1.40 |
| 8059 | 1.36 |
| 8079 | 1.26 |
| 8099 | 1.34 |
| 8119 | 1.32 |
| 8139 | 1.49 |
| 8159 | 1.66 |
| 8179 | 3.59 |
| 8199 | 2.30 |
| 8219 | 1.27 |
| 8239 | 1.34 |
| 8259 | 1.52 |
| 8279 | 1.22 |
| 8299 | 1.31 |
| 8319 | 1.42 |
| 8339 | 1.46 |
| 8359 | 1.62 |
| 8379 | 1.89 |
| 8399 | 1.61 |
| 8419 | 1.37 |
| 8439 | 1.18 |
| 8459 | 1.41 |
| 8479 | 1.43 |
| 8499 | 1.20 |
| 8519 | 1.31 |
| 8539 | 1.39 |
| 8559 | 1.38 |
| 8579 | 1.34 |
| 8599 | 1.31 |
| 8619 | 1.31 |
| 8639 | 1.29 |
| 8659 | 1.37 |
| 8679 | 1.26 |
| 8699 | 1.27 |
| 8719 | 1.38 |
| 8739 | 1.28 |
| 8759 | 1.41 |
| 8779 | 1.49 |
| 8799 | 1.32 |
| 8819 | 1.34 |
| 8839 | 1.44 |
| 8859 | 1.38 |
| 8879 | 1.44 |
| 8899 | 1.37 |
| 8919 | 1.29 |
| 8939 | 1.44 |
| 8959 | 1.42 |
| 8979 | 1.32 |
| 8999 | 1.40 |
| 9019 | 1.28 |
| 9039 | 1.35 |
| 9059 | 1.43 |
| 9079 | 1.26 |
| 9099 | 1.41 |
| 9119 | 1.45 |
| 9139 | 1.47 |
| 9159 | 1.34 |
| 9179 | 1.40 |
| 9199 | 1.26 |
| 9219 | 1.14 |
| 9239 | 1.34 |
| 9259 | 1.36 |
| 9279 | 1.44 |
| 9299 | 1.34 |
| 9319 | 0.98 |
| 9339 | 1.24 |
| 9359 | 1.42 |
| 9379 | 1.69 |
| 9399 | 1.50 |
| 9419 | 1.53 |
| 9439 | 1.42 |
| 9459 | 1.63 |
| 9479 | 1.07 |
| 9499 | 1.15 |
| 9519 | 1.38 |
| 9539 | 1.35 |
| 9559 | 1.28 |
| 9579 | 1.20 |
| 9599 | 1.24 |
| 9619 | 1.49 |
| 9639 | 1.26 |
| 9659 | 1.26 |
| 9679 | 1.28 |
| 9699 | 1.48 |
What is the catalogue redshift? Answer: 0.25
